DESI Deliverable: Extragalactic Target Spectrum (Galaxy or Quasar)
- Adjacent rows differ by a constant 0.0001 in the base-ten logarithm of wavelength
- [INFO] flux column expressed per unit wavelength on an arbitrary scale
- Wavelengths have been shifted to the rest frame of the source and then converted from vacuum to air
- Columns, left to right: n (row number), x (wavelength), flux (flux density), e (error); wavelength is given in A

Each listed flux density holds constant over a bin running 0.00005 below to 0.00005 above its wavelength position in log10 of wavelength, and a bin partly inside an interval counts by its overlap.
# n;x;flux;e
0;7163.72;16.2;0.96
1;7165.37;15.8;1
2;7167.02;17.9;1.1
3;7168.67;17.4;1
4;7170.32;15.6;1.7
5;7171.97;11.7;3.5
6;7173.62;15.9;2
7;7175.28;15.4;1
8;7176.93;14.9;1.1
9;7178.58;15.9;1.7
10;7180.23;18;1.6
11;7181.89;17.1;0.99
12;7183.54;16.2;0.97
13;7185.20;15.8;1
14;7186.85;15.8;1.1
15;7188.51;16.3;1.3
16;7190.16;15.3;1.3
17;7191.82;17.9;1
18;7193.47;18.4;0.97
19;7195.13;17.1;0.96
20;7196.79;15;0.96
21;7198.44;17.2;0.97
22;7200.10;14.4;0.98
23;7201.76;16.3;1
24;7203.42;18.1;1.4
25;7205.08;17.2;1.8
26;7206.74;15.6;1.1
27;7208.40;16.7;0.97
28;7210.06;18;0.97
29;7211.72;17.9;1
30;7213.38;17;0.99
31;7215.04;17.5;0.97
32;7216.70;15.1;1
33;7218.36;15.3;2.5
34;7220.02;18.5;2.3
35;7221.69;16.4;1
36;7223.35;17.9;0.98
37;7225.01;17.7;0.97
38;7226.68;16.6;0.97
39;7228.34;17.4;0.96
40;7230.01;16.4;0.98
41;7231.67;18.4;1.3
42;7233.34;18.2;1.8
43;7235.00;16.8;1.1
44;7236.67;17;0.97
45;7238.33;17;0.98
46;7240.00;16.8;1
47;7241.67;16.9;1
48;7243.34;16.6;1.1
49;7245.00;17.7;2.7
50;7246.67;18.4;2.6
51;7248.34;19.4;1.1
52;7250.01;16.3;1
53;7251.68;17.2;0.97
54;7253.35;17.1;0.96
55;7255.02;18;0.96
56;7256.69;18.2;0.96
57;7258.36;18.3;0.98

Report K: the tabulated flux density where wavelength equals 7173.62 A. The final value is 15.9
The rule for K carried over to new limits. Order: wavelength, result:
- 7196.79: 15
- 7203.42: 18.1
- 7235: 16.8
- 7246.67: 18.4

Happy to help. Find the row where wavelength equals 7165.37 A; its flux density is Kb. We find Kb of 15.8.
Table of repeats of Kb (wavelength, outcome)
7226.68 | 16.6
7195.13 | 17.1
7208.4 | 16.7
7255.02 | 18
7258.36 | 18.3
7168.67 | 17.4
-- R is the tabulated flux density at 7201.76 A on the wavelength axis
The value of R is 16.3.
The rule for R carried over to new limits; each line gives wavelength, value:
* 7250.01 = 16.3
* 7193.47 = 18.4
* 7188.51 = 16.3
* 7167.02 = 17.9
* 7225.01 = 17.7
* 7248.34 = 19.4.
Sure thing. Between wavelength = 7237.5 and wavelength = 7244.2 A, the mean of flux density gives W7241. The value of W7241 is 16.8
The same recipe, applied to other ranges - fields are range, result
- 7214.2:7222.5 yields 16.6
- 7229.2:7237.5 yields 17.4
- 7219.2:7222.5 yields 17.4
